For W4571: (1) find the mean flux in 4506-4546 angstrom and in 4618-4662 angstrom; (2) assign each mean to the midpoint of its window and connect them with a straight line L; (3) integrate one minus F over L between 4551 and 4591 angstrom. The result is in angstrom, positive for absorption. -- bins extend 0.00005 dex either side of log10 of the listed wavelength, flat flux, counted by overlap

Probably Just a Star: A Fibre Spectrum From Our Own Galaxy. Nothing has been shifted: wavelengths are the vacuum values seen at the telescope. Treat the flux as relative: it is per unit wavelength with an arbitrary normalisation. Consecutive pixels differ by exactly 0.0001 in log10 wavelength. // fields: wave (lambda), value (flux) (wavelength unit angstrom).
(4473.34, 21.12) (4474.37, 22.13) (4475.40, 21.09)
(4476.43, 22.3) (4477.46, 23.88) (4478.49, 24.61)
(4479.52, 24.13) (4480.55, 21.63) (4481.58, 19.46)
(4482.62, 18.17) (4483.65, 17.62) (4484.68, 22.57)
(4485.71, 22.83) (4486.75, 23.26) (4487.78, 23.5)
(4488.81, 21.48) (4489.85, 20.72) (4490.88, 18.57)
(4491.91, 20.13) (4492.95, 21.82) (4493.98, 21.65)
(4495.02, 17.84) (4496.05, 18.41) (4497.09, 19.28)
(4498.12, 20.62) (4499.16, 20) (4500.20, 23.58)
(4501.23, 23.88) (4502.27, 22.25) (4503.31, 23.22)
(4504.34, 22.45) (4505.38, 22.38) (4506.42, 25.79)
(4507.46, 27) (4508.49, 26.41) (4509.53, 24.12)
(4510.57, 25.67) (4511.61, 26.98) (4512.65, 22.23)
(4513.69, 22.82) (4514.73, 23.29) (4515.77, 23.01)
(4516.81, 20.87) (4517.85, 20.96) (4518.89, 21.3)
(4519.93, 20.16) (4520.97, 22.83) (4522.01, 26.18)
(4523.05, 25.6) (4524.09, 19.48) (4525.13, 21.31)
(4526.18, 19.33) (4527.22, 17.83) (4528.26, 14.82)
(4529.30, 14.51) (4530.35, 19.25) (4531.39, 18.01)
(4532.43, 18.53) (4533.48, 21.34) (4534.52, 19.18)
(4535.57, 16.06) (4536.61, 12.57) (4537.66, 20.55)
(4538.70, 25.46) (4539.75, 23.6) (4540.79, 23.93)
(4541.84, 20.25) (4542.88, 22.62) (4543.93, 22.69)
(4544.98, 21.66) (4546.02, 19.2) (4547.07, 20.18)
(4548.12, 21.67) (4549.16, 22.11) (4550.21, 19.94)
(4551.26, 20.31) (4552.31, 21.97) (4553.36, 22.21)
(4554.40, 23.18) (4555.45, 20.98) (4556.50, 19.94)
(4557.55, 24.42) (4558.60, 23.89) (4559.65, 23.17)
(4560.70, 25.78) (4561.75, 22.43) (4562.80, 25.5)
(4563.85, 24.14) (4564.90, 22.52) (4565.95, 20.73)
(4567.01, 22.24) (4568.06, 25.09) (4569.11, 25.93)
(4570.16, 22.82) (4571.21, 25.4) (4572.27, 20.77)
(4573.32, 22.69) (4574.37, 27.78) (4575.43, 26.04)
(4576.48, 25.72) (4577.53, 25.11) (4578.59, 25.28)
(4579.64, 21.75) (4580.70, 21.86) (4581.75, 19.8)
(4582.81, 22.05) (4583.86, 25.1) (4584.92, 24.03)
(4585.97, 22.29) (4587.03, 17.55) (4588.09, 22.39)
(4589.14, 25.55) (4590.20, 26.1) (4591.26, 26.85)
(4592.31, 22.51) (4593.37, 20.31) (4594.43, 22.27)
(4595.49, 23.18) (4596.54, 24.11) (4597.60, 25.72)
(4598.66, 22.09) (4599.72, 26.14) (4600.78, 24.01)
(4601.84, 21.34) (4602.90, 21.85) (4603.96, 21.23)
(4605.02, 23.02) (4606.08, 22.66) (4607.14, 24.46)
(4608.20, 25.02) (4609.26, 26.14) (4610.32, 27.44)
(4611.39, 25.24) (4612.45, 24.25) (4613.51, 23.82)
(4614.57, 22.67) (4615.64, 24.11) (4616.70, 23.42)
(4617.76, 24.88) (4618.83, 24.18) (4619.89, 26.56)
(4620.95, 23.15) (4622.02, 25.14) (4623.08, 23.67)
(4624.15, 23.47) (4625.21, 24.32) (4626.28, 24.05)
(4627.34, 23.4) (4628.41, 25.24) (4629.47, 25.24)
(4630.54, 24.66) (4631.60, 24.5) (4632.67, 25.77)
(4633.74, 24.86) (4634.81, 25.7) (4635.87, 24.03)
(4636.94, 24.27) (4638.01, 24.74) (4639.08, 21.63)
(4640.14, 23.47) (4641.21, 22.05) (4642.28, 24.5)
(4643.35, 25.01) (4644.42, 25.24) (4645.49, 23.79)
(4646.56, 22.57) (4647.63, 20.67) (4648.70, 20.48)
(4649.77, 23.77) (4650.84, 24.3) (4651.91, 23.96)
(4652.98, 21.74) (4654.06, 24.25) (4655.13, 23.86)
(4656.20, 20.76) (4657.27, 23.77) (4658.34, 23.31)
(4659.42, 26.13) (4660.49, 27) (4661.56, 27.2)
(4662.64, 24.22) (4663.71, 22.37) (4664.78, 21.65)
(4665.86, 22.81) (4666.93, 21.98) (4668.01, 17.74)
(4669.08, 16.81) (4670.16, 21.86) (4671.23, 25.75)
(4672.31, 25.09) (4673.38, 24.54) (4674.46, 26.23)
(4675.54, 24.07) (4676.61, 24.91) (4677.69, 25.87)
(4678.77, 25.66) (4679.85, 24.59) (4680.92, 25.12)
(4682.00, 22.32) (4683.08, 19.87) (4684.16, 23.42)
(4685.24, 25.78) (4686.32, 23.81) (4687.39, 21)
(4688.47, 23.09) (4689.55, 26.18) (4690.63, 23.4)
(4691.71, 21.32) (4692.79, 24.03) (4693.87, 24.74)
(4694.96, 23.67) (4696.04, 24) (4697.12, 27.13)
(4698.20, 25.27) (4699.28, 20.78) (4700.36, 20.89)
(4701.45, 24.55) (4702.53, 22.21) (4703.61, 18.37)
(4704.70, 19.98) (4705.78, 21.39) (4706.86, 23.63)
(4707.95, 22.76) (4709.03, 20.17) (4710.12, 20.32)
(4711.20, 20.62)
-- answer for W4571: -1.45 angstrom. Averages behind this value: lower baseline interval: 21.5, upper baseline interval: 24.1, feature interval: 23.3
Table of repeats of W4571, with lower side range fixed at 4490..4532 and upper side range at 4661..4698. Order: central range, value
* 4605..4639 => -2.30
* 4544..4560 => 0.32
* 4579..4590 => 0.06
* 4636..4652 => -0.12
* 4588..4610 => -1.03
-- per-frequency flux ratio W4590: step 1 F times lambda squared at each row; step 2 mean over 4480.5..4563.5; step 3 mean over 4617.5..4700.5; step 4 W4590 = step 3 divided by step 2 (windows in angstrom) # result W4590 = 1.2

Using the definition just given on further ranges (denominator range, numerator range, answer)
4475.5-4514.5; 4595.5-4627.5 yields 1.14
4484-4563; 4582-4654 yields 1.15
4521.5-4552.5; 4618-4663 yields 1.24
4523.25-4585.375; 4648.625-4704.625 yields 1.13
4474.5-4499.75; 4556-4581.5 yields 1.17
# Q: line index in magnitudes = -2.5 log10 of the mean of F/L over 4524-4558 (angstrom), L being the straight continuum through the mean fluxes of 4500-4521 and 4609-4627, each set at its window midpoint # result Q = 0.17 mag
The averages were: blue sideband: 23.4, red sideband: 24.5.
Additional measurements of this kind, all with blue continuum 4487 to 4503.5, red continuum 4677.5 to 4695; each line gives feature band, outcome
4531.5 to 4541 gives 0.09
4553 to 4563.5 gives -0.06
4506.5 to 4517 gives -0.15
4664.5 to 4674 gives 0.07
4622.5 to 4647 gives -0.06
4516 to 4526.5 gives -0.02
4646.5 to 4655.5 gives 0.02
